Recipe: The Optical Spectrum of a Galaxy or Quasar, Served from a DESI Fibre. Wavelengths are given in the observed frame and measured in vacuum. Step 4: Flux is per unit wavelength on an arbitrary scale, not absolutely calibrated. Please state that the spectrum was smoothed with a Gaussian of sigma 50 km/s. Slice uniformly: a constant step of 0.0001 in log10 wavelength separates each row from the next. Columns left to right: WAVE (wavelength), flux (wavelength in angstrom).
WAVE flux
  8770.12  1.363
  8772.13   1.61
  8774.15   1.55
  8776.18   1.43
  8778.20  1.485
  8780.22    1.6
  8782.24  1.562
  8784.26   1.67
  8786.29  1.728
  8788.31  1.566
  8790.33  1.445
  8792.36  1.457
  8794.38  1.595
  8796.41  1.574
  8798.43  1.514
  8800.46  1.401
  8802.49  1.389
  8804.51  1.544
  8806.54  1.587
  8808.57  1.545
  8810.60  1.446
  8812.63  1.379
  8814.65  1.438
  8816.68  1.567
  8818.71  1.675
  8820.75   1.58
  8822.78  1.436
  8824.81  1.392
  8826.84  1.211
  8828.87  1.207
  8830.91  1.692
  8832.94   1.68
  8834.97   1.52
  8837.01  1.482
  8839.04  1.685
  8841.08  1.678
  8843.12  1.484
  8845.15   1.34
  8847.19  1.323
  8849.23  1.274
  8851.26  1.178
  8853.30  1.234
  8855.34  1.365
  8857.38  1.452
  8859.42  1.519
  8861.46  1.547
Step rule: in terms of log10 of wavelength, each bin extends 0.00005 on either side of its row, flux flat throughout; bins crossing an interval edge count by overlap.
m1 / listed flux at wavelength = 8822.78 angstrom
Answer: 1.436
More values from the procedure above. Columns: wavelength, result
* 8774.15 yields 1.55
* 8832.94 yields 1.68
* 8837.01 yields 1.482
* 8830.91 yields 1.692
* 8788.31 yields 1.566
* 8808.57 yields 1.545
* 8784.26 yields 1.67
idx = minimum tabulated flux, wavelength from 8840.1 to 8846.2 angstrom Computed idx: 1.34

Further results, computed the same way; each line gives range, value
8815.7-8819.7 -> 1.567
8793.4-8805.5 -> 1.389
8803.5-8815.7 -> 1.379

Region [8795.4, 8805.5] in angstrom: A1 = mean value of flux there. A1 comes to 1.49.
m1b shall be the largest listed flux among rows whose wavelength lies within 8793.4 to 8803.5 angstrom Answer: 1.595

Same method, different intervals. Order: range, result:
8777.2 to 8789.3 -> 1.728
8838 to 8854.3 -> 1.685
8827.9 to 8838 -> 1.692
